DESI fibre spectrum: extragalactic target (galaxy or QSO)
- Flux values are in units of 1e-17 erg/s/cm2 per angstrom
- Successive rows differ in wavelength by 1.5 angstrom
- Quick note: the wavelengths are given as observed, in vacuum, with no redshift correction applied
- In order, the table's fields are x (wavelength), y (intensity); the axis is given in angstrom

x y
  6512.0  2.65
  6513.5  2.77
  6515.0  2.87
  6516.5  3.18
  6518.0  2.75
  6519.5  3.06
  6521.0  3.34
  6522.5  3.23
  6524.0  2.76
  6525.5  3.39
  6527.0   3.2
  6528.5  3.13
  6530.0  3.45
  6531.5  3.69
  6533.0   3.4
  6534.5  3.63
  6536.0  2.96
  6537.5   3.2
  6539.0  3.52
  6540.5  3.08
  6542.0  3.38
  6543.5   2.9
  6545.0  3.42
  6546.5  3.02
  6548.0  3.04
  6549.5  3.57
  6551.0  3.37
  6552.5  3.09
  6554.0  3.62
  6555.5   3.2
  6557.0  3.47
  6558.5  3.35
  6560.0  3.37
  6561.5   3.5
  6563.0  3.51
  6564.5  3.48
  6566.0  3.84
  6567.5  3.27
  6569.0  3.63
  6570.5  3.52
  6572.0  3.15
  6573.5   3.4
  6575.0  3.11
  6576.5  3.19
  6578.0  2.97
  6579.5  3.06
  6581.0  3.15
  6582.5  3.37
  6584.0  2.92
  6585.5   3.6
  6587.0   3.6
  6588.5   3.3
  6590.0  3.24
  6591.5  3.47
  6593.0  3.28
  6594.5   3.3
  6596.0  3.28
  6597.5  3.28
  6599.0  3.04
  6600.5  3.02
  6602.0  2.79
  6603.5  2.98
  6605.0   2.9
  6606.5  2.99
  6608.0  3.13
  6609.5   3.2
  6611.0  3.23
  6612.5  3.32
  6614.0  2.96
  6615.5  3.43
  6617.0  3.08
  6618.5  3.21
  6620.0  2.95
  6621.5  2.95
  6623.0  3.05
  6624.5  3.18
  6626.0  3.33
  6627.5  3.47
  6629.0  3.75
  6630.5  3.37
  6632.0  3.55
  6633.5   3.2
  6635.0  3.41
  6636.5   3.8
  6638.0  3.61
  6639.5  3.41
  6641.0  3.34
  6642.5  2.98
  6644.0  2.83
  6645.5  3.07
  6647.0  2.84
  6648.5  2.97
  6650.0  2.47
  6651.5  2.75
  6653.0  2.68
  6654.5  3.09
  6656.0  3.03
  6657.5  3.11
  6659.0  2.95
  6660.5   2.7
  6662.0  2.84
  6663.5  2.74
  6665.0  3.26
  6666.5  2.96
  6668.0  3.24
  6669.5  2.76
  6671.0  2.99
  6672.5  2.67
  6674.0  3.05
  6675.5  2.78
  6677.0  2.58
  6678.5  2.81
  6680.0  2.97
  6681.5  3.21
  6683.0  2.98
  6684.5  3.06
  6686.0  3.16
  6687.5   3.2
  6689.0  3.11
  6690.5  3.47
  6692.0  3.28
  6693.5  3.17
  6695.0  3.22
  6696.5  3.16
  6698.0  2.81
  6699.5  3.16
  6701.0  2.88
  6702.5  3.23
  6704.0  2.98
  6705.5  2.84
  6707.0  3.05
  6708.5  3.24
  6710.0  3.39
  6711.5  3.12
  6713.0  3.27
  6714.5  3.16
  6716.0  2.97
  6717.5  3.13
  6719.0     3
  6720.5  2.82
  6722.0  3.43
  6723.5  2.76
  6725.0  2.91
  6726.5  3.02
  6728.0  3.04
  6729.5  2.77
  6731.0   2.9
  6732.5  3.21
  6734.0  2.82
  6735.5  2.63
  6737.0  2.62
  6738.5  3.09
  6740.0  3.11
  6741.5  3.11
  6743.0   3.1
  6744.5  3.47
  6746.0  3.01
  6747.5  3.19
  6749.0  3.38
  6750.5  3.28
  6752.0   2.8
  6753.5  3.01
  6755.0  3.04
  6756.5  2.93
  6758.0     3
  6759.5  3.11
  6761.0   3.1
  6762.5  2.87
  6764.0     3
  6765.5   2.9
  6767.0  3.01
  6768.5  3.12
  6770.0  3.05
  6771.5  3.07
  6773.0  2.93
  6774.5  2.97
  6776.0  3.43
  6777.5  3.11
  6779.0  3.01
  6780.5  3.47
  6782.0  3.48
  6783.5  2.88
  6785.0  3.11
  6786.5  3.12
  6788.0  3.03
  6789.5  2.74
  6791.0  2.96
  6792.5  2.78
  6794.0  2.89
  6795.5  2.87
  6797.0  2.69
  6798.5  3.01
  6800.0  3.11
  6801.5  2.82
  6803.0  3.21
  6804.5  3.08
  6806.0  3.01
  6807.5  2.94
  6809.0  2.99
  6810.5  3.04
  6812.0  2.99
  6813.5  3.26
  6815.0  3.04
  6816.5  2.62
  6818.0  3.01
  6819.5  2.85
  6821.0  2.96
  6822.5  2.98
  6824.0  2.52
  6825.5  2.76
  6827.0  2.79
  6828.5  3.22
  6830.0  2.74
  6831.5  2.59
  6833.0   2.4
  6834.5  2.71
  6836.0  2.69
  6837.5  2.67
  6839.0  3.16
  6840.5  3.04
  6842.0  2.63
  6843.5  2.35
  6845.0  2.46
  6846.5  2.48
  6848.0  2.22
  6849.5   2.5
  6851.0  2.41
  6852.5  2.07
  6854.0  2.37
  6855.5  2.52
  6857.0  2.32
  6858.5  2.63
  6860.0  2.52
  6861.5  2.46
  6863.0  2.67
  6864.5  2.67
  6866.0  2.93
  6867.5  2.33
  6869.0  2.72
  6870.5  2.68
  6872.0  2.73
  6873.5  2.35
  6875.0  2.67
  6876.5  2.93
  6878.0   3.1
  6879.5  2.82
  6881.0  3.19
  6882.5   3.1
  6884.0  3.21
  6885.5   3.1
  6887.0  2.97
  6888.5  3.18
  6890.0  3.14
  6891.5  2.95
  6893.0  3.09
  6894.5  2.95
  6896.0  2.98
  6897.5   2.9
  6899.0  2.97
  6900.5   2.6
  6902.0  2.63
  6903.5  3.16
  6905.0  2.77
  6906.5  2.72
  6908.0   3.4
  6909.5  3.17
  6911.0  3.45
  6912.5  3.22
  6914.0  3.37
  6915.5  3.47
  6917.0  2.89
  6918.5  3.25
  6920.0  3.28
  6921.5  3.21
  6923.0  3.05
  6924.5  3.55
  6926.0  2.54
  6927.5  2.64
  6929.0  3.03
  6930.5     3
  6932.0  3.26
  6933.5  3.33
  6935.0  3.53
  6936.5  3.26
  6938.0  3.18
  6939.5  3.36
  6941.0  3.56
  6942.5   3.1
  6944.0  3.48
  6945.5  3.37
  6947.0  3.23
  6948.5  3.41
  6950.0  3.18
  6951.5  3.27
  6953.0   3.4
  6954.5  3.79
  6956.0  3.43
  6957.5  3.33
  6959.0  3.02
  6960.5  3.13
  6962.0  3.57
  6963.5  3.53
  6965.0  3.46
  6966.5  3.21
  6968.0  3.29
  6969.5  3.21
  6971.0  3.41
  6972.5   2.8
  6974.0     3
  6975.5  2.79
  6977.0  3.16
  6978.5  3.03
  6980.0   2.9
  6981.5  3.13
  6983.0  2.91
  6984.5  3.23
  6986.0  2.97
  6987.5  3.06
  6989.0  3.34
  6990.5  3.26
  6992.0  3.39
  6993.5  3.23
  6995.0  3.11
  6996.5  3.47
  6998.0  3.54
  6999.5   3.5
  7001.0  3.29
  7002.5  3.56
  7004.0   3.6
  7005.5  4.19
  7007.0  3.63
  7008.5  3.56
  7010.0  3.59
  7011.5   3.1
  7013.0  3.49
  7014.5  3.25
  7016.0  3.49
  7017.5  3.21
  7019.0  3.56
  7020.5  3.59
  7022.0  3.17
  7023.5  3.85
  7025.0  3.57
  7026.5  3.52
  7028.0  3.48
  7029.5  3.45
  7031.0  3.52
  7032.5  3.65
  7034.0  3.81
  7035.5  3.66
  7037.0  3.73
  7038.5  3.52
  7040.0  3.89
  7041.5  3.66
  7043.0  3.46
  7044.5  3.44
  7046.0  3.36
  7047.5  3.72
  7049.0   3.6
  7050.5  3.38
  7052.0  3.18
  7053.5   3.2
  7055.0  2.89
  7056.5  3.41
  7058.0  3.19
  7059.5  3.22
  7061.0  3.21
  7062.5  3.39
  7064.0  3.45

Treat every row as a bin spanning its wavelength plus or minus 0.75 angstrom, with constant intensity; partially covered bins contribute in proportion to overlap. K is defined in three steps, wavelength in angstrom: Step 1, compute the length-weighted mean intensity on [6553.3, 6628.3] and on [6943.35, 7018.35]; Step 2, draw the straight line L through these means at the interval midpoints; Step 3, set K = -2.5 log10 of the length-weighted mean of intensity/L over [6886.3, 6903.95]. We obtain 0.12 mag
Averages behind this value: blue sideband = 3.25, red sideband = 3.31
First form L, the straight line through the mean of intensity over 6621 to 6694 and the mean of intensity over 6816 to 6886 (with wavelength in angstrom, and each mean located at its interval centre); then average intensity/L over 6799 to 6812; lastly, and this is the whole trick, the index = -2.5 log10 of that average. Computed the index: -0.087 mag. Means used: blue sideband 3.09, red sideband 2.7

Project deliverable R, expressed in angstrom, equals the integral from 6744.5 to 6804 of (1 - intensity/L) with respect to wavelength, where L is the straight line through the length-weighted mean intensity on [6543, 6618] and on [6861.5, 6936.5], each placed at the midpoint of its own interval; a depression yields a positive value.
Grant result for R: 1.0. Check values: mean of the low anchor 3.26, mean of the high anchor 2.99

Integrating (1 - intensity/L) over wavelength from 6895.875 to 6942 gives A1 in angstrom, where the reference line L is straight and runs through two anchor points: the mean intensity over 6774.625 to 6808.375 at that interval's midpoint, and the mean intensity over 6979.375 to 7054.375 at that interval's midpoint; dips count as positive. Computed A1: 2.0 angstrom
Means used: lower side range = 3.03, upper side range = 3.44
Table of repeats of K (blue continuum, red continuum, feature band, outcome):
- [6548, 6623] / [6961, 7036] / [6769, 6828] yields 0.110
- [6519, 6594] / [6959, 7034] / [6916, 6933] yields 0.091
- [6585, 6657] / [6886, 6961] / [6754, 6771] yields 0.056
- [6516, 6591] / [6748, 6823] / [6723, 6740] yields 0.067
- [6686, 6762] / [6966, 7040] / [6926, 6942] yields 0.039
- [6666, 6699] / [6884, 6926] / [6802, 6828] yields 0.042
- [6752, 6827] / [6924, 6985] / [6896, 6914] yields 0.048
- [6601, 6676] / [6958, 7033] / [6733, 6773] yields 0.048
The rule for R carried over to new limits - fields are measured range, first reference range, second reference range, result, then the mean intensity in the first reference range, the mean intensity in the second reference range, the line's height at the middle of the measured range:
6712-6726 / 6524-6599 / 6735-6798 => 0.23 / 3.32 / 3.04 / 3.1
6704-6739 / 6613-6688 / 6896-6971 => 1.14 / 3.08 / 3.21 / 3.11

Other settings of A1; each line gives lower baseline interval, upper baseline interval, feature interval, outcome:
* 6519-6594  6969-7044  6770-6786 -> 0.99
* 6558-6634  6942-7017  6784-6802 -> 1.95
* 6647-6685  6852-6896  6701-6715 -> -1.21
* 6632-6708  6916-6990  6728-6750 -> 0.36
